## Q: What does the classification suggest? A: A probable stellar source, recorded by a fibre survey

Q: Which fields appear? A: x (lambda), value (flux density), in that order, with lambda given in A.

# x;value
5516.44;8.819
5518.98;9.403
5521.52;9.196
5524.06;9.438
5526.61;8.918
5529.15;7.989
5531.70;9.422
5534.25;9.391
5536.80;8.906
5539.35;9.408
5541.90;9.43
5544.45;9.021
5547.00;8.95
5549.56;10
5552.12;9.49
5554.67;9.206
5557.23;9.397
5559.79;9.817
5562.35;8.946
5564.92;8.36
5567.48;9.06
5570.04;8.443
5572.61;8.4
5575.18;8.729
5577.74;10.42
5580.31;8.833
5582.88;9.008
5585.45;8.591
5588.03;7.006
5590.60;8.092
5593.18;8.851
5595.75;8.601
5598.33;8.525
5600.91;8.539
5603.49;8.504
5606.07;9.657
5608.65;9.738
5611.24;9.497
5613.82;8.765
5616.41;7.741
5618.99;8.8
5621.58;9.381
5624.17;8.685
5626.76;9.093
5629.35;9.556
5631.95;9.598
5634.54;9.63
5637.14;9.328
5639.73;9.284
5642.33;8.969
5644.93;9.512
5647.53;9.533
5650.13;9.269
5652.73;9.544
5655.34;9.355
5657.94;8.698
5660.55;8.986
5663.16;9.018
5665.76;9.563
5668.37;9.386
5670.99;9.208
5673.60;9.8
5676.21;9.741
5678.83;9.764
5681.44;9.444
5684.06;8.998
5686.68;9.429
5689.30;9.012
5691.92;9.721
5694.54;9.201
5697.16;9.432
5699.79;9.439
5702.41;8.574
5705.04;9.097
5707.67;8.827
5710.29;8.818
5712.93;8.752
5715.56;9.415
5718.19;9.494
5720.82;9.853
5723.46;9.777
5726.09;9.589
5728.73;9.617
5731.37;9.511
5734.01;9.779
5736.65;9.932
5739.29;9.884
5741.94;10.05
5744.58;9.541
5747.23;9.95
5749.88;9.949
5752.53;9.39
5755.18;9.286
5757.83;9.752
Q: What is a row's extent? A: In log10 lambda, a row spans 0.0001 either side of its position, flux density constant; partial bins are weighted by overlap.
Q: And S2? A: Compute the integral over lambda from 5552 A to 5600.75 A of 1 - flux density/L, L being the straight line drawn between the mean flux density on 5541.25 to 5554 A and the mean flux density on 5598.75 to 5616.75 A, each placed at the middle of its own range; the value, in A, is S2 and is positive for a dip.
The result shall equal 2.0 A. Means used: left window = 9.37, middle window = 8.81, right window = 8.96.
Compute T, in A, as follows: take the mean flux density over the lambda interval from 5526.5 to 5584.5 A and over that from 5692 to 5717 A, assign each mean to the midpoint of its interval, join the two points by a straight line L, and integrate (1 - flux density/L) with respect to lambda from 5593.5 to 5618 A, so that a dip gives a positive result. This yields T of 0.7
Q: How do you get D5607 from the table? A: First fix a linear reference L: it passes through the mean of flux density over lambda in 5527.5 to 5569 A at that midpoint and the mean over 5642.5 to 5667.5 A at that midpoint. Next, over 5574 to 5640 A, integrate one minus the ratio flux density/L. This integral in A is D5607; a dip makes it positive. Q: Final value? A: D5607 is 2.05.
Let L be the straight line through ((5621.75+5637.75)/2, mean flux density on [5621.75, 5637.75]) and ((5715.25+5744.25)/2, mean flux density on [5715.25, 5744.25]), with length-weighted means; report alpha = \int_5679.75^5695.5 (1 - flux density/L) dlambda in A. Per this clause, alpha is 0.39 A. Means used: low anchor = 9.32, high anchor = 9.73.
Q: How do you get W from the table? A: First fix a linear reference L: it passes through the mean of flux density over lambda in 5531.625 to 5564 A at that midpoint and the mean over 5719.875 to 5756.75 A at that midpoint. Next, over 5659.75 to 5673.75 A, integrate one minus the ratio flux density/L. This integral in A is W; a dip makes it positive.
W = 0.4 A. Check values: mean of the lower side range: 9.32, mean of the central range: 9.3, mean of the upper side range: 9.72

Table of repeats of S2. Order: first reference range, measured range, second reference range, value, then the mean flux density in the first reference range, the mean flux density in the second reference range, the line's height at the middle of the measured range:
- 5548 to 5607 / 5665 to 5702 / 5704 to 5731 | -0.8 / 8.88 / 9.33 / 9.23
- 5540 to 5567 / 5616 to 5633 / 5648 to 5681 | 0.5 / 9.26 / 9.37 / 9.33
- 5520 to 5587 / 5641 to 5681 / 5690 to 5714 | -1.1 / 9.1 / 9.1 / 9.1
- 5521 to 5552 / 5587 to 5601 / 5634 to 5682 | 1.5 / 9.18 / 9.37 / 9.27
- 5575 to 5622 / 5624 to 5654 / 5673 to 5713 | -1.2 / 8.8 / 9.26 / 8.99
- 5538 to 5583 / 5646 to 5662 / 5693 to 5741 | 0.1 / 9.17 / 9.4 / 9.3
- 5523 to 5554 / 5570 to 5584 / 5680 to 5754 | 0.4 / 9.2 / 9.45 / 9.25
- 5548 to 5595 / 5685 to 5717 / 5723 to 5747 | 1.5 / 8.92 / 9.75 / 9.58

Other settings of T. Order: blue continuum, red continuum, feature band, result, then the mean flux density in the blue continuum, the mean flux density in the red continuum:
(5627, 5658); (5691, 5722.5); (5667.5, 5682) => -0.4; 9.37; 9.22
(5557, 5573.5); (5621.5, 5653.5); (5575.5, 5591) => 0.5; 8.9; 9.33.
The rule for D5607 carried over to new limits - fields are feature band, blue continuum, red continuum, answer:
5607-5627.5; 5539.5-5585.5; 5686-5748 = 0.6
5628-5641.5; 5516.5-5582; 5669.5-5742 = -0.2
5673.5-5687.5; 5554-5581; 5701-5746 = -0.3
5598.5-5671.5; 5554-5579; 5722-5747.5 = 1.5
